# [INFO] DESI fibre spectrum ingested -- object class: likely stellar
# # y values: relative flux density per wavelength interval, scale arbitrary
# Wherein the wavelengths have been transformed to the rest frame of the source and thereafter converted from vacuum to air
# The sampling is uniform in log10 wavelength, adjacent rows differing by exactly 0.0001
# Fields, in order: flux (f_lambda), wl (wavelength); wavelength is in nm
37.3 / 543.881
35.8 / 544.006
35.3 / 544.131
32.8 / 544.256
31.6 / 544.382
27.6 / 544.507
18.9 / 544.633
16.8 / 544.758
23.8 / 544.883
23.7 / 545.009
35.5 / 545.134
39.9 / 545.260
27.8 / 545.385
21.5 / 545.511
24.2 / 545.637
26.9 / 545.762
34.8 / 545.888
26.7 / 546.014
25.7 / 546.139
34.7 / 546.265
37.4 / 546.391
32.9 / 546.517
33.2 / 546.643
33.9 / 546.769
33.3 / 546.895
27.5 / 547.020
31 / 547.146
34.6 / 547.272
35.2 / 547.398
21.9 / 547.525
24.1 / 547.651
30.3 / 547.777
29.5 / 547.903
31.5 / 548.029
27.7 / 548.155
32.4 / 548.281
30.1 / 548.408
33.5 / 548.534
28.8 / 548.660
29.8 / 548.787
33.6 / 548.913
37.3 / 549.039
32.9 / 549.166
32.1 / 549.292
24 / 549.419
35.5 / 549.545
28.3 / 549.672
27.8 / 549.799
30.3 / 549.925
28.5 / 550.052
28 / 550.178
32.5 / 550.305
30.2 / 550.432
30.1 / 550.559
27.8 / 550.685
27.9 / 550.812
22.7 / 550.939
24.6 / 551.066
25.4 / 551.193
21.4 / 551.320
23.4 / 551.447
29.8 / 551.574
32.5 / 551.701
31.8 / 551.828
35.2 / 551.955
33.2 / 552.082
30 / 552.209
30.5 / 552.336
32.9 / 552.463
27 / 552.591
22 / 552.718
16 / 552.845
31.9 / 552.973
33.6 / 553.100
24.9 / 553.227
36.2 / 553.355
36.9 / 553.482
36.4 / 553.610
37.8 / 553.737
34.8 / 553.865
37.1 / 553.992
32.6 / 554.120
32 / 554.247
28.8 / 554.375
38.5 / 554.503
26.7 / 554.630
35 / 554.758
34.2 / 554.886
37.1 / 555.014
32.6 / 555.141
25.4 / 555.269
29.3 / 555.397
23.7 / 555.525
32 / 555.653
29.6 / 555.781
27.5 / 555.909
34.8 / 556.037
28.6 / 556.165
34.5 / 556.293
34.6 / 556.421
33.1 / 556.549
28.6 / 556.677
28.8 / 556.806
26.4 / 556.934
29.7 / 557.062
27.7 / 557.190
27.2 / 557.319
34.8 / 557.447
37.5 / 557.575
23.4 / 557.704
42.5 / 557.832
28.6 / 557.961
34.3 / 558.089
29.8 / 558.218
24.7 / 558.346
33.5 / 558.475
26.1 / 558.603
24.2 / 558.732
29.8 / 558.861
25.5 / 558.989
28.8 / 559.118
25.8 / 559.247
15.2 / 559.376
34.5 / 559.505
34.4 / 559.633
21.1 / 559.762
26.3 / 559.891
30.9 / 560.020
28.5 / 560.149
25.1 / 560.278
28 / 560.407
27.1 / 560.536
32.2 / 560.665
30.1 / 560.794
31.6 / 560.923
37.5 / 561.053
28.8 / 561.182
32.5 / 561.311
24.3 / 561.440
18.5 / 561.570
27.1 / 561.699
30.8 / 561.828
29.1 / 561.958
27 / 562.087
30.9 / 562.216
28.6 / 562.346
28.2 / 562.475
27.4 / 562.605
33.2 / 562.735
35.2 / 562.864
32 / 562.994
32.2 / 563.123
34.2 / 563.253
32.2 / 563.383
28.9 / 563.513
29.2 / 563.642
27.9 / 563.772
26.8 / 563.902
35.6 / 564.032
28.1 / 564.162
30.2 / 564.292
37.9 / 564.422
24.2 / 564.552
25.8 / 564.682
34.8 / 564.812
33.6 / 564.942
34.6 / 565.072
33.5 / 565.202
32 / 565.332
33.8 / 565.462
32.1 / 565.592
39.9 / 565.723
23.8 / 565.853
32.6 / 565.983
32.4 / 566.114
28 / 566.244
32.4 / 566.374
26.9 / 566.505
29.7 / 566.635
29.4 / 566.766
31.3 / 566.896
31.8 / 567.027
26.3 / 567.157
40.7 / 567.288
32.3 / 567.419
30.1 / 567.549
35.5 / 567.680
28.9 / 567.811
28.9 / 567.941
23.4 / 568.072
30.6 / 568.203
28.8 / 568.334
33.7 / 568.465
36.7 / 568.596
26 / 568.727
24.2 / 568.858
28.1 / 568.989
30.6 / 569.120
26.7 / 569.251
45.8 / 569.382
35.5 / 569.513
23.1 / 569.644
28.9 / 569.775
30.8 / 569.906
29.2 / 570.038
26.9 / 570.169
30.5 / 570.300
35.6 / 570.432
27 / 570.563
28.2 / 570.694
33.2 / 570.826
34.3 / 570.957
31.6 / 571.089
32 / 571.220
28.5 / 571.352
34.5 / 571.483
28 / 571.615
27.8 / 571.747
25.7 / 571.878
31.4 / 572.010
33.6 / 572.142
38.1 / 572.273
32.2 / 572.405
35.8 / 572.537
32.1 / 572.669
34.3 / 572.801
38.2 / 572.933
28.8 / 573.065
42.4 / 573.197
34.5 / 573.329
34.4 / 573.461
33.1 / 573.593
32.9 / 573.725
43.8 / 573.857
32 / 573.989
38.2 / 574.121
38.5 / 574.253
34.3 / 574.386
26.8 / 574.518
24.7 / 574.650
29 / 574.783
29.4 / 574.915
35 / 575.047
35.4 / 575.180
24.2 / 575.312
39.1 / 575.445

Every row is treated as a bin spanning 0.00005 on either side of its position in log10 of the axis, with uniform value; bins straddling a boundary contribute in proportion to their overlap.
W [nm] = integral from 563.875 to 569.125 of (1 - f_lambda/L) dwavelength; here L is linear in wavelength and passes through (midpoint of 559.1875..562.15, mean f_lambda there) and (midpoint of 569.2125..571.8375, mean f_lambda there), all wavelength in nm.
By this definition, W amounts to -0.21 nm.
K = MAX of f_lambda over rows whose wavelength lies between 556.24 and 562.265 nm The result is 42.5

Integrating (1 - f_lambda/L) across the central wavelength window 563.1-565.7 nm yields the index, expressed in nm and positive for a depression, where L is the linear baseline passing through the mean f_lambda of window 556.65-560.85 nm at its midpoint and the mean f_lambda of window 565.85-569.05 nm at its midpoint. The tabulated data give -0.155 nm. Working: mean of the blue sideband 28.8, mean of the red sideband 30.2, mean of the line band 31.5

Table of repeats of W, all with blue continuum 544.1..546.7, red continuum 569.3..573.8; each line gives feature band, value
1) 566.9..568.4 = 0.05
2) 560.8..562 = 0.08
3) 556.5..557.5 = 0.04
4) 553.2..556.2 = -0.21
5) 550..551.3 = 0.09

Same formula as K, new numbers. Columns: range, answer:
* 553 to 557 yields 38.5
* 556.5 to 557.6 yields 37.5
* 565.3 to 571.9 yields 45.8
